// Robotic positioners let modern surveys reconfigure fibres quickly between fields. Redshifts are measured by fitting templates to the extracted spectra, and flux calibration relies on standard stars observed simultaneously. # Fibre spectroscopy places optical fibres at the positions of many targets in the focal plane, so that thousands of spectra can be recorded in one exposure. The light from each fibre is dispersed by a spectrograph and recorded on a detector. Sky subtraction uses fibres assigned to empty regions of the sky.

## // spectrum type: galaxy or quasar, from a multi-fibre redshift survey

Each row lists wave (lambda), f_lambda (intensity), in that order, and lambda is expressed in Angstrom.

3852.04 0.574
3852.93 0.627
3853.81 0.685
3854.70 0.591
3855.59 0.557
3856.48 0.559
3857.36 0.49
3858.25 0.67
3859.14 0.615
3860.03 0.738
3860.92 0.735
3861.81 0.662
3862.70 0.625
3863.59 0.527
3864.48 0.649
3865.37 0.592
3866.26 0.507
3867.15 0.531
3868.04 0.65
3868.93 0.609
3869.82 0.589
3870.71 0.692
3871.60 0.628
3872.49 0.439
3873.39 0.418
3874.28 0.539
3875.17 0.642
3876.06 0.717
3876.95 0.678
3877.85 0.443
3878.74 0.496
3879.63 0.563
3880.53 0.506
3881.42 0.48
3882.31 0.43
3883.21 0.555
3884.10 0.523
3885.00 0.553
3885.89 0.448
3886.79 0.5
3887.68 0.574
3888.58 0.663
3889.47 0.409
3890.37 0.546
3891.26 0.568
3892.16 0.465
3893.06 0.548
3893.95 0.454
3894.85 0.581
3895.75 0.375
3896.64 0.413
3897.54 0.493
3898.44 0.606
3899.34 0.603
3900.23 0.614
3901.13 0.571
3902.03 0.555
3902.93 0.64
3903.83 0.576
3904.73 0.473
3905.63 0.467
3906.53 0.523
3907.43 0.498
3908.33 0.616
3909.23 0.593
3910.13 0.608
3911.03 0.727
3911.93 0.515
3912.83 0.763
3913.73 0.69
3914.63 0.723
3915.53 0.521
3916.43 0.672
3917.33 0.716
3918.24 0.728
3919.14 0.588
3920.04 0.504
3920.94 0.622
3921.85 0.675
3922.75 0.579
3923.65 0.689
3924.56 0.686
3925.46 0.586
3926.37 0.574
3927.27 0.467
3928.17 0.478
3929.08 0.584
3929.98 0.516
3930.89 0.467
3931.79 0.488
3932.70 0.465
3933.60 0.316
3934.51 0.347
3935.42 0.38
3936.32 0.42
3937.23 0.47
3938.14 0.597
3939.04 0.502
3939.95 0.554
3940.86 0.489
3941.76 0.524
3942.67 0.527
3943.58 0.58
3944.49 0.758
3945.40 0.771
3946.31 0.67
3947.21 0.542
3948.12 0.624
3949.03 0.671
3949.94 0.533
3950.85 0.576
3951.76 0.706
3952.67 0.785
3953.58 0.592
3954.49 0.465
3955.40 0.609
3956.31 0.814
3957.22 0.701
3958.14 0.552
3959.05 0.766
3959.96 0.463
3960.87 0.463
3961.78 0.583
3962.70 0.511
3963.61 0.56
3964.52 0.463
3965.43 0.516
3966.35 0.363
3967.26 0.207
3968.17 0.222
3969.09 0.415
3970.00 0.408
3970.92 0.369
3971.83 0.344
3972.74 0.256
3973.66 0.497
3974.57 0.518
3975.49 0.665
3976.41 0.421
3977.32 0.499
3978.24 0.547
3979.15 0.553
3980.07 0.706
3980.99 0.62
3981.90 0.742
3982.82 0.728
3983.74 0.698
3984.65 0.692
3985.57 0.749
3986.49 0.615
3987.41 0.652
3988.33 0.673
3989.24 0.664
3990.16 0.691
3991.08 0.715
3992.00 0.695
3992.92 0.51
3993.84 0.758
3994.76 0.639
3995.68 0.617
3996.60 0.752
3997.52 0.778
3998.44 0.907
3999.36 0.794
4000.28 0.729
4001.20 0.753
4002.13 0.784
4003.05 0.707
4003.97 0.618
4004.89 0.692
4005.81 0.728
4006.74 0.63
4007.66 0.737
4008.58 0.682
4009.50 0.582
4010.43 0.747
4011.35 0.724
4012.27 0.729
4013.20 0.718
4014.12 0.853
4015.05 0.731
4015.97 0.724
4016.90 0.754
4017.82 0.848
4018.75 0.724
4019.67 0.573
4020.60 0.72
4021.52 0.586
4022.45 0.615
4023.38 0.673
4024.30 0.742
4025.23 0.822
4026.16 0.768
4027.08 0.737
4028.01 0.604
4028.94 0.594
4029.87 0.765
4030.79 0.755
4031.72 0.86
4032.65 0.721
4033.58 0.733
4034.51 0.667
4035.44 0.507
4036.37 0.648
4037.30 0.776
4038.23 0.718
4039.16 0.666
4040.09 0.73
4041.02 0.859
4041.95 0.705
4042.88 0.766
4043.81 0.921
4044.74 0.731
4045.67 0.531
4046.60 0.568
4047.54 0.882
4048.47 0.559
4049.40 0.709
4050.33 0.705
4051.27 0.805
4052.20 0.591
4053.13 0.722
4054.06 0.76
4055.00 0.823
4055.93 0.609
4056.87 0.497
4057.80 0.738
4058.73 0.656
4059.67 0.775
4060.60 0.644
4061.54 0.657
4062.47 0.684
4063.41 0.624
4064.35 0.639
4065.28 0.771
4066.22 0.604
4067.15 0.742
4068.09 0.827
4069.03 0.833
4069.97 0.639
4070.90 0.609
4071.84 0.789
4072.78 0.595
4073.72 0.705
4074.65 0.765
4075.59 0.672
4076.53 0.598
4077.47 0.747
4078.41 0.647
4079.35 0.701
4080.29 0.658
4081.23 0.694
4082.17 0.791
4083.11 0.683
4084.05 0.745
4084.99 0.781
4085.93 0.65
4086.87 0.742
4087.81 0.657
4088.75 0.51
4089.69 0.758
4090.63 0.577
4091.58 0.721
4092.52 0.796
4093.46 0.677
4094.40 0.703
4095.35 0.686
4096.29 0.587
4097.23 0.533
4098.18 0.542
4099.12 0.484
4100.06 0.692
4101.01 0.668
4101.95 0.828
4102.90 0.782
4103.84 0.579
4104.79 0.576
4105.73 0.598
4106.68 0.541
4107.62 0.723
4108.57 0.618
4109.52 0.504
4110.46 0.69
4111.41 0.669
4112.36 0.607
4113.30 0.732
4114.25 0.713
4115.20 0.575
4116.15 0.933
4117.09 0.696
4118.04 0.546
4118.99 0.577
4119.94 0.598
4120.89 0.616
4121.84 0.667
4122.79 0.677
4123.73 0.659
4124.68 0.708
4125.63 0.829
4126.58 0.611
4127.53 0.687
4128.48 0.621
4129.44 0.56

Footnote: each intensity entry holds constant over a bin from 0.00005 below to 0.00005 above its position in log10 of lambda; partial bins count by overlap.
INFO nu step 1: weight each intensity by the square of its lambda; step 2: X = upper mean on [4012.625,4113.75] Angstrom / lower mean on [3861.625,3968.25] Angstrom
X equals 1.3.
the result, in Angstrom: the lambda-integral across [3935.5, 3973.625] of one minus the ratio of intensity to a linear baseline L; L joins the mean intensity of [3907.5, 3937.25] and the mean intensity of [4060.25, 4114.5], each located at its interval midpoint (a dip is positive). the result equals 3.6 Angstrom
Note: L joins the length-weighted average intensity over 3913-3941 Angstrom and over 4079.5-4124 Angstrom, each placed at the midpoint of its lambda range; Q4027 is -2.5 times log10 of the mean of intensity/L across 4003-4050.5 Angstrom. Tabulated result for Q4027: -0.15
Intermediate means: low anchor 0.554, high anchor 0.661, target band 0.709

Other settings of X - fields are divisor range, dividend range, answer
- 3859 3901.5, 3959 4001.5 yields 1.10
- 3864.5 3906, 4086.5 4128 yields 1.35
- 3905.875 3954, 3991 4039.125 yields 1.28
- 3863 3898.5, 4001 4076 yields 1.42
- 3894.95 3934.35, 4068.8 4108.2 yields 1.29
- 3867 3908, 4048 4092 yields 1.40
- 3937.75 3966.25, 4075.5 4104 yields 1.22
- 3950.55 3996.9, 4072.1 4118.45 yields 1.23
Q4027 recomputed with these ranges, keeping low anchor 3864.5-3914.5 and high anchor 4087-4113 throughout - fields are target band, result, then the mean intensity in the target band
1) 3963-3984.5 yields 0.19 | 0.495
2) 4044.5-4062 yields -0.10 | 0.682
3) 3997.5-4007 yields -0.22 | 0.738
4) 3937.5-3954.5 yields -0.05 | 0.606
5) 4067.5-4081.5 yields -0.11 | 0.699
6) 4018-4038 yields -0.14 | 0.697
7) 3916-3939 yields 0.05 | 0.544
